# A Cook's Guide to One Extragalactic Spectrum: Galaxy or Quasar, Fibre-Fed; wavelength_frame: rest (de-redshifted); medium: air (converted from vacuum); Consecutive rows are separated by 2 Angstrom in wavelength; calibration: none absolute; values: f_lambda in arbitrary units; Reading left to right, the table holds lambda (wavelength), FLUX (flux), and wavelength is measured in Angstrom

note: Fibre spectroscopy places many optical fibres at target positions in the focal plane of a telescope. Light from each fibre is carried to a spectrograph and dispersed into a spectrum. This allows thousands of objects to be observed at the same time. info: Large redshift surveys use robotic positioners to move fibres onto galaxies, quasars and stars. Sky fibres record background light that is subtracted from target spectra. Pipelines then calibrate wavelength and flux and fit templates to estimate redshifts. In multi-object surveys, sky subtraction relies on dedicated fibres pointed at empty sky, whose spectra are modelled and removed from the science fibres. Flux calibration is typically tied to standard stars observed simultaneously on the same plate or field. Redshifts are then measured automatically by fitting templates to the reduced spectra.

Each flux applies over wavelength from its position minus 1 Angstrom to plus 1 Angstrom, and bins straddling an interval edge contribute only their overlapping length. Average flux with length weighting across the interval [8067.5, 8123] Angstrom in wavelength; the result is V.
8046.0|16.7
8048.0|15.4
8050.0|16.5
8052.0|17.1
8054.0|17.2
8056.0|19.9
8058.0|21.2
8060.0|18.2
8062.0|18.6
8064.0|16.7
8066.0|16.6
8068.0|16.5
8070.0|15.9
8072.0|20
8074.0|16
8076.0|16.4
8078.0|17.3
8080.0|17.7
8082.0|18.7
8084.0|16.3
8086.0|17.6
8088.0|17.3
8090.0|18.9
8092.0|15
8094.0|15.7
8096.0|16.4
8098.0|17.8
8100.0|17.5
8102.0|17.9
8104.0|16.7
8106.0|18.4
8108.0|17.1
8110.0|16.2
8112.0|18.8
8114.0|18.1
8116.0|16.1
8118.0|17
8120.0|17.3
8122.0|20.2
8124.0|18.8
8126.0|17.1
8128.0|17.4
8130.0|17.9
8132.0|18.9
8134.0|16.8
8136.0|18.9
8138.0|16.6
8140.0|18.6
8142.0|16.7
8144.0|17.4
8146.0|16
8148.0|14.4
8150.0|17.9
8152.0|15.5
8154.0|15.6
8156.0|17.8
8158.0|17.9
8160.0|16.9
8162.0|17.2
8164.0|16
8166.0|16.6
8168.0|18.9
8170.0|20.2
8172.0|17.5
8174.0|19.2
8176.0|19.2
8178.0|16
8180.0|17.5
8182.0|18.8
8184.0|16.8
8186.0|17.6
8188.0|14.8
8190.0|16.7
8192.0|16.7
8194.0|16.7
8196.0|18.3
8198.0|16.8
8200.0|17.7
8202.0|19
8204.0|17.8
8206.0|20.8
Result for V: 17.3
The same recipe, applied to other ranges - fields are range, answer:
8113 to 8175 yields 17.5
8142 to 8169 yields 16.8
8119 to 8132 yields 18.2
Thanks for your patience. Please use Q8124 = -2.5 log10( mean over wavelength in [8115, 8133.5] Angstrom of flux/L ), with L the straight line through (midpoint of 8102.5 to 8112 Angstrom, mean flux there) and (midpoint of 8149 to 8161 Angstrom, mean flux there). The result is -0.04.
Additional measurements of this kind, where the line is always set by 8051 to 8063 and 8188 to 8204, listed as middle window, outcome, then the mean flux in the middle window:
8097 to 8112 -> 0.05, 17.5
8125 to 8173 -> 0.03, 17.3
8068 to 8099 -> 0.08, 17.1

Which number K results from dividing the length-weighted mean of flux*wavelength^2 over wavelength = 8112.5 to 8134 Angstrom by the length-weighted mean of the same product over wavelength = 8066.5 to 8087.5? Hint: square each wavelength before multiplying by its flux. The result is 1.05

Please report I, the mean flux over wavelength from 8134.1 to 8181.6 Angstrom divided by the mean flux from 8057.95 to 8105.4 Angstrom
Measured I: 1.0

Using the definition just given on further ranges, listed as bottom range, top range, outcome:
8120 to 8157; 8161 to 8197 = 1.01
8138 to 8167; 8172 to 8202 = 1.04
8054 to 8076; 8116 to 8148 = 0.98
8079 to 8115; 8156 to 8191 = 1.01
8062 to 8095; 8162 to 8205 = 1.03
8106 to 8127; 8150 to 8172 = 0.98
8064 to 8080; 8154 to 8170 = 1.02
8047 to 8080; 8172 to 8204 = 1.00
